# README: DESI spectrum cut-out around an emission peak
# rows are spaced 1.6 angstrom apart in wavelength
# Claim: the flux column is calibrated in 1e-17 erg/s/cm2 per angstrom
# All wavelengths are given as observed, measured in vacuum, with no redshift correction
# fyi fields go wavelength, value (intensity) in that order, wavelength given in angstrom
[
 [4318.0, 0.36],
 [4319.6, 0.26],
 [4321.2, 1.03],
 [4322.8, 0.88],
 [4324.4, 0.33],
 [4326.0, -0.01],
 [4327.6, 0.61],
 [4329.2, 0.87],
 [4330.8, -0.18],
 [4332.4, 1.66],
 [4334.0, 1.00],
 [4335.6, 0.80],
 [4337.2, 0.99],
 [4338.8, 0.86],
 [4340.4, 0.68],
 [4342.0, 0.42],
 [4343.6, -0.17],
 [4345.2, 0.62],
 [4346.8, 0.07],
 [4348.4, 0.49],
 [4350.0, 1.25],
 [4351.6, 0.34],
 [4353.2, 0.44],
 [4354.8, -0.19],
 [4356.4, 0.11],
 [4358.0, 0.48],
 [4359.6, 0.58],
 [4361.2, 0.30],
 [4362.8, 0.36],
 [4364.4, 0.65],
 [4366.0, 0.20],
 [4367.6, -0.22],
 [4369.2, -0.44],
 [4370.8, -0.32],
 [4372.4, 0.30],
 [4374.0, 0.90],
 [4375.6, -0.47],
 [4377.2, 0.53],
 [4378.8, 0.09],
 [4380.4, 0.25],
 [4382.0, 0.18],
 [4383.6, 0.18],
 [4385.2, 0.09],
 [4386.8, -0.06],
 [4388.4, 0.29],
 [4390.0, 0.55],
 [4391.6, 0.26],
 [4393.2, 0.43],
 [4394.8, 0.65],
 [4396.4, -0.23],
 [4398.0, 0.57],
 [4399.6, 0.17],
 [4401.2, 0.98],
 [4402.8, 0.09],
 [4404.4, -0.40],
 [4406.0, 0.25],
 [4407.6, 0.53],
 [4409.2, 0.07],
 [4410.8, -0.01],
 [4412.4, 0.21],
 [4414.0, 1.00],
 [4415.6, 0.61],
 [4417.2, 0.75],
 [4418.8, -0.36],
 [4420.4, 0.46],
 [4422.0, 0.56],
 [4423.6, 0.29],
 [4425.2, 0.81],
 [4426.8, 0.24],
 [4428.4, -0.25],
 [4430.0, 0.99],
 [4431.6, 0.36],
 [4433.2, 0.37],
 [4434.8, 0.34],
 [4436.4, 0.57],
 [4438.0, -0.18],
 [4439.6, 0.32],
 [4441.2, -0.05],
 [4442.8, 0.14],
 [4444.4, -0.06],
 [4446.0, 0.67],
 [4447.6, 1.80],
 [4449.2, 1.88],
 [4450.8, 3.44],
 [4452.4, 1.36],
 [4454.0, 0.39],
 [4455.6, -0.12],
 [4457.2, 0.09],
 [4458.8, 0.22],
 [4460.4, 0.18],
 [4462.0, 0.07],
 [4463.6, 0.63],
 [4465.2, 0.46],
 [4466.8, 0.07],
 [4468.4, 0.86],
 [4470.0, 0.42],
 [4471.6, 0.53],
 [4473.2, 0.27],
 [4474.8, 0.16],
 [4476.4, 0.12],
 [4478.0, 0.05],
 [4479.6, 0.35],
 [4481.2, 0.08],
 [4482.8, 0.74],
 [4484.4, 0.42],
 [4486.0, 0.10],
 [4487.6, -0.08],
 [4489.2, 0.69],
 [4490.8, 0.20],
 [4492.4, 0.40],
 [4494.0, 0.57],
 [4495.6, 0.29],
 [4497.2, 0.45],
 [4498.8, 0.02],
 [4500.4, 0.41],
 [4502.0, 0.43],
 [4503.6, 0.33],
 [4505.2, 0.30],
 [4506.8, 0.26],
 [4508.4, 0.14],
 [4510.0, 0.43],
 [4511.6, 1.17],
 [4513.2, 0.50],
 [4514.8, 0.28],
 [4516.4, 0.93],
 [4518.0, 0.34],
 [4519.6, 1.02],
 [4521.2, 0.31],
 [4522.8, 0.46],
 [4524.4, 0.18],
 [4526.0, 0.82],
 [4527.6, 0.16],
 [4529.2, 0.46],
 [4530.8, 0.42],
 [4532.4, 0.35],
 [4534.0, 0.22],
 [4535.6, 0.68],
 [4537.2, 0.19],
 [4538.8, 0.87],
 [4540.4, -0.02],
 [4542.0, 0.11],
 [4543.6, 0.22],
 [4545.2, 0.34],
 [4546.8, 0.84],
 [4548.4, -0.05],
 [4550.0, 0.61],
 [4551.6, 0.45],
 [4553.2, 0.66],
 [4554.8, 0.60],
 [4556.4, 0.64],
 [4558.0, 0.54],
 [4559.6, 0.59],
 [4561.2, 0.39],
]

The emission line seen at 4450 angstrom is [O II]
